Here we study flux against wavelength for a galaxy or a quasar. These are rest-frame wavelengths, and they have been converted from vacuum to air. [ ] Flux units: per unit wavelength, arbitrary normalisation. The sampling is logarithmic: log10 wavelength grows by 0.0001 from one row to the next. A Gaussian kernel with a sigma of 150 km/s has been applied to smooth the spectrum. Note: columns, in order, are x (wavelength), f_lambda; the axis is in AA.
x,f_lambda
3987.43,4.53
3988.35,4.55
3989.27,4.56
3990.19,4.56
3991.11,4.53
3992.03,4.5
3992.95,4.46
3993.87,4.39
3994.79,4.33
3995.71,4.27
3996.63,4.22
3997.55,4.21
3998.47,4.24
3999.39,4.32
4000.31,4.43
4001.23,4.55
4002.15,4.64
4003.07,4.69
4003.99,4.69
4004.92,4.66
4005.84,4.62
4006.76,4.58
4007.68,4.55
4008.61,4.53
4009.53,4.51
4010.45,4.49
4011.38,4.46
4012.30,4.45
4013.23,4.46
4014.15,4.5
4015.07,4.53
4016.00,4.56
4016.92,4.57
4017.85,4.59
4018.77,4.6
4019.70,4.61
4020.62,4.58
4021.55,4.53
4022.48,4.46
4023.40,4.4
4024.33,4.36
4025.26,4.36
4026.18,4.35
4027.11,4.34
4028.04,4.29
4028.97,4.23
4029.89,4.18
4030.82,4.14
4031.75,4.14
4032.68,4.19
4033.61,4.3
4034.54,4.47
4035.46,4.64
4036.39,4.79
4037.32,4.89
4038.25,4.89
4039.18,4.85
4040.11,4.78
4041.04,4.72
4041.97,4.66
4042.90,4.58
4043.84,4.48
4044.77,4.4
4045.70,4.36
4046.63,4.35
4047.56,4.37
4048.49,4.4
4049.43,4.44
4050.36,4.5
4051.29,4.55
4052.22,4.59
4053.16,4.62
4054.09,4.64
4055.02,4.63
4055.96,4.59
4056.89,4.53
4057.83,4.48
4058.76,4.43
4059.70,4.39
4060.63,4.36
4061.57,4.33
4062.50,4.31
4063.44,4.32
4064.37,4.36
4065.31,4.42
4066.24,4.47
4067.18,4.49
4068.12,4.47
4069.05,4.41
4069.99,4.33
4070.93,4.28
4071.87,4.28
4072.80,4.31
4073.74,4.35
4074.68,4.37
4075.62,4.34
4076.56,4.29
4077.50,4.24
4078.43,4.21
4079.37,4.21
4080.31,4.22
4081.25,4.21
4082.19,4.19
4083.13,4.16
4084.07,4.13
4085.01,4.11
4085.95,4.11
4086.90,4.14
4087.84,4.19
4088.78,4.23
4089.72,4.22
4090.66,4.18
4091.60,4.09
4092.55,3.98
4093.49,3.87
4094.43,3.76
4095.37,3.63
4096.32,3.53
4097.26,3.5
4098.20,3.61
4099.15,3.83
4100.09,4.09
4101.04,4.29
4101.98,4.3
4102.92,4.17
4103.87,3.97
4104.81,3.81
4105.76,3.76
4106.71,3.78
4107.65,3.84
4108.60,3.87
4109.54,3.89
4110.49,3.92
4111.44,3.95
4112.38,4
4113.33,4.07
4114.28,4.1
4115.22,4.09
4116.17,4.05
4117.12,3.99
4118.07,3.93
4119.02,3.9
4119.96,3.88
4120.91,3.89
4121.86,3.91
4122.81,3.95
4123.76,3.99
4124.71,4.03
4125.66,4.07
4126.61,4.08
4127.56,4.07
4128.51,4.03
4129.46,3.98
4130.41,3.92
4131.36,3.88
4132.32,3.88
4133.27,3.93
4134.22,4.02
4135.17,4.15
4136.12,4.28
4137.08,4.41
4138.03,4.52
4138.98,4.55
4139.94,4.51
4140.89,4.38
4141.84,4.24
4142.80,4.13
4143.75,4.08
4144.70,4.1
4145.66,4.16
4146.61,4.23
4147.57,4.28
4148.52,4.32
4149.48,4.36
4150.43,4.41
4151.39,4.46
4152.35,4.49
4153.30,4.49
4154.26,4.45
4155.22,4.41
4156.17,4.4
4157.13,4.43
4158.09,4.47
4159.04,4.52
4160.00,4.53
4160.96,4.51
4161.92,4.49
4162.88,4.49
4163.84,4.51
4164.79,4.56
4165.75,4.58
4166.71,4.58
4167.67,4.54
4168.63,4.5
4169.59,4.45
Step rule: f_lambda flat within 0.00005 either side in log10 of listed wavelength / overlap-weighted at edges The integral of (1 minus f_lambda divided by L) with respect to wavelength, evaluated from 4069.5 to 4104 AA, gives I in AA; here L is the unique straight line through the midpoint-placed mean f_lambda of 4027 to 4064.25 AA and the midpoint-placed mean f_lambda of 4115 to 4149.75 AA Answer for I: 1.6 AA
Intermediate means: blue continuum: 4.48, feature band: 4.11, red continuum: 4.11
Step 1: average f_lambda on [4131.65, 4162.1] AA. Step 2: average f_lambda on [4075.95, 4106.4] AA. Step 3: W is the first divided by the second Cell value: 1.1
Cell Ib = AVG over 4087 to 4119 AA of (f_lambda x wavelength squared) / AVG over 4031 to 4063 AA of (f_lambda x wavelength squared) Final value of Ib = 0.90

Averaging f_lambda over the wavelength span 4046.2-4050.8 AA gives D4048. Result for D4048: 4.41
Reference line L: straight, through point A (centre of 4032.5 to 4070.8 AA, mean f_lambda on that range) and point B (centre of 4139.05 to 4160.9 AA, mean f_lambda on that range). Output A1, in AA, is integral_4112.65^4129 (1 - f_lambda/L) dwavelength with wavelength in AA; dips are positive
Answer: 1.5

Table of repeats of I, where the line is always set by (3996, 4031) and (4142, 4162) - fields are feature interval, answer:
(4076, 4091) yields 0.75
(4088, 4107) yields 2.01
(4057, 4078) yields 0.27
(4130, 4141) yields 0.44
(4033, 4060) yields -0.75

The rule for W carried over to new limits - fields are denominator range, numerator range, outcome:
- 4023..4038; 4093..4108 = 0.88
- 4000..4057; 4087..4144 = 0.89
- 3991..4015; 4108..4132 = 0.89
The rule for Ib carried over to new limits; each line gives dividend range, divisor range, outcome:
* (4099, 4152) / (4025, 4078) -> 0.95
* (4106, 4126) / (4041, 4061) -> 0.91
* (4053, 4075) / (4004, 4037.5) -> 1.01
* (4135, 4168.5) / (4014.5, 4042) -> 1.04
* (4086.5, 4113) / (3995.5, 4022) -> 0.91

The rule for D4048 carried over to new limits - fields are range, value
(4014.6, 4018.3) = 4.56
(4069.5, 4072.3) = 4.29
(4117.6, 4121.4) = 3.9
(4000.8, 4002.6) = 4.6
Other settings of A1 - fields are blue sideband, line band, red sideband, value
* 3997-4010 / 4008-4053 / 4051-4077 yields -0.1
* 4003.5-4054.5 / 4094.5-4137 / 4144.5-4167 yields 4.8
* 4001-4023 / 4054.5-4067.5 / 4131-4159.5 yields 0.1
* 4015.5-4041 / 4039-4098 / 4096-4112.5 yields -1.9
